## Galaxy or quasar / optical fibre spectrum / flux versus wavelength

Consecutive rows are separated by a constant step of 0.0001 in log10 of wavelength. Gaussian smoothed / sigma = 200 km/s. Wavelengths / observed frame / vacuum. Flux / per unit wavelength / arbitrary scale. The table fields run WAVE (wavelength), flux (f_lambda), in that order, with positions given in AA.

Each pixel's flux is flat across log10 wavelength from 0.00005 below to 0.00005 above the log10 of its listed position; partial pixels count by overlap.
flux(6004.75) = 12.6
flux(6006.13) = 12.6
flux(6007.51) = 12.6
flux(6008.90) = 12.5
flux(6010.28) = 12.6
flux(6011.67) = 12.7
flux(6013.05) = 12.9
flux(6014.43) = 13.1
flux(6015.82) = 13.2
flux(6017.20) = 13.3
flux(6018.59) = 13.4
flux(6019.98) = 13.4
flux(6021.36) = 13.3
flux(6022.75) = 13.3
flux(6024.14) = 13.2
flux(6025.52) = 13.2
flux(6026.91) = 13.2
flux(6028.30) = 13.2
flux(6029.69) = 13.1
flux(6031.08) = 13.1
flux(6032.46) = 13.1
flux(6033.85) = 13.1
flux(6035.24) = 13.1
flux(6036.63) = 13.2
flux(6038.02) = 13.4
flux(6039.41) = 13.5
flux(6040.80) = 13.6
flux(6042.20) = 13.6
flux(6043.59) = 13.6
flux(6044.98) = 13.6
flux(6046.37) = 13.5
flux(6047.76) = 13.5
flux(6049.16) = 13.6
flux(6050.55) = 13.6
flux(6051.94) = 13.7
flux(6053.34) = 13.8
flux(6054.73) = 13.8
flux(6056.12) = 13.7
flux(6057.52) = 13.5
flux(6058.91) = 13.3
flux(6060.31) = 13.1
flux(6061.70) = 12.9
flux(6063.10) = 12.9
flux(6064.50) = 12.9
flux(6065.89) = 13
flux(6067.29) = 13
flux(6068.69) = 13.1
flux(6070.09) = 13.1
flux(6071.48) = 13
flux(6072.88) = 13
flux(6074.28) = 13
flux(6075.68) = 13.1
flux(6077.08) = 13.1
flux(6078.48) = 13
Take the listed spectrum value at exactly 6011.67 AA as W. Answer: 12.7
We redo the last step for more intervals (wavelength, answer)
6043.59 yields 13.6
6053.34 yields 13.8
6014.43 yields 13.1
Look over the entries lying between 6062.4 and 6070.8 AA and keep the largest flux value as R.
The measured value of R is 13.1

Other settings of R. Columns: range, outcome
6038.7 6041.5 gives 13.6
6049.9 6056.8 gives 13.8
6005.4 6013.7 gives 12.9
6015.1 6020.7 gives 13.4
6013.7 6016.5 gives 13.2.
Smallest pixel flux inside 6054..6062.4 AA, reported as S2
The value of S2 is 12.9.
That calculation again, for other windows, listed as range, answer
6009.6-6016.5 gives 12.6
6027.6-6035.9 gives 13.1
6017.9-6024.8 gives 13.2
